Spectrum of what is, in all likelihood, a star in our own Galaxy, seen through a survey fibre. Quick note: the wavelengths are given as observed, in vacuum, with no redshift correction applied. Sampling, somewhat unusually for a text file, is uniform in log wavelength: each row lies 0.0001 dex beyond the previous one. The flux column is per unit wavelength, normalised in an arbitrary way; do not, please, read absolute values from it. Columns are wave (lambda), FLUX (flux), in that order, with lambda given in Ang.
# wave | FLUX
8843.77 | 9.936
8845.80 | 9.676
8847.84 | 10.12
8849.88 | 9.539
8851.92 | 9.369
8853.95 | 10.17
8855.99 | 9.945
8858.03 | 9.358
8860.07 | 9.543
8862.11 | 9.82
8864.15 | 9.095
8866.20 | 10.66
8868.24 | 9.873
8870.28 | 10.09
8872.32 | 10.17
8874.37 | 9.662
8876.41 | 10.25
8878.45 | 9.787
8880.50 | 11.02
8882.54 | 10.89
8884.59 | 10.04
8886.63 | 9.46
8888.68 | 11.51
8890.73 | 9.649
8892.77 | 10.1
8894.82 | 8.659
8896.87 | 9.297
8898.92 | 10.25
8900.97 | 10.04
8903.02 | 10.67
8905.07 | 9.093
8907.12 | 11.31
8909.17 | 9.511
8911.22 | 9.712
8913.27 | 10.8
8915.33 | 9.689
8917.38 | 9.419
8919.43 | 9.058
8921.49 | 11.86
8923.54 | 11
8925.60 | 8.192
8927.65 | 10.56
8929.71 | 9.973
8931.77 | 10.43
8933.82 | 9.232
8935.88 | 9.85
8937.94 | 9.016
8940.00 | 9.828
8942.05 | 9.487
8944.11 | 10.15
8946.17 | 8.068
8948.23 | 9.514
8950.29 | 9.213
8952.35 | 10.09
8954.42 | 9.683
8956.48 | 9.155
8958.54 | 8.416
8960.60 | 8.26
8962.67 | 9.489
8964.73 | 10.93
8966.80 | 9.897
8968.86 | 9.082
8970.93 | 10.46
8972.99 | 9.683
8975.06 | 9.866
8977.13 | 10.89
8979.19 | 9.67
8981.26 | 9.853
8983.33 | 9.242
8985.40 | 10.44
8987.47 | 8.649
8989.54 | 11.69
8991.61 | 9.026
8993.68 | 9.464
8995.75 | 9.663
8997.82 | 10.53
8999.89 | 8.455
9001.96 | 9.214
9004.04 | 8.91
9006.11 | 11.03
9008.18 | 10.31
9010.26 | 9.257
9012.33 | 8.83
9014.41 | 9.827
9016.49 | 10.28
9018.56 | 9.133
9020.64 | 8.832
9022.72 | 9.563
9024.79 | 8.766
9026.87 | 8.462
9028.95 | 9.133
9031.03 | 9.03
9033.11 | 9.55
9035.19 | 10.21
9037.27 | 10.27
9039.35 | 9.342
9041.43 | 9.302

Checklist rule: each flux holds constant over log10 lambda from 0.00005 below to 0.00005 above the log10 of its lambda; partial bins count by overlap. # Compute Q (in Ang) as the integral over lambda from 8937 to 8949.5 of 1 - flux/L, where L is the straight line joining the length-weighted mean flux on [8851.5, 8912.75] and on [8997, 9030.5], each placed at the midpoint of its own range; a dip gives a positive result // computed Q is 0.5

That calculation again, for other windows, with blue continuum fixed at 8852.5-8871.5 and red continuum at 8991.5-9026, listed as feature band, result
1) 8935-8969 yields 0.68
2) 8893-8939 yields -0.90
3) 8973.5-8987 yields -0.53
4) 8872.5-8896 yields -0.74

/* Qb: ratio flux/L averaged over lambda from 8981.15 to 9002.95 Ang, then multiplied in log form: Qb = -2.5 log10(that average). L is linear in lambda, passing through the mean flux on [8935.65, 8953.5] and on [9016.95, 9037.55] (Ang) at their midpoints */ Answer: -0.03 mag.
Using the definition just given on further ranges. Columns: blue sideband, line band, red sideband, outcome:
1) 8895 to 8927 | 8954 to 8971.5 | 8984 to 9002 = 0.04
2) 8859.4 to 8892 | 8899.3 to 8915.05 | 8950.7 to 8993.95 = -0.02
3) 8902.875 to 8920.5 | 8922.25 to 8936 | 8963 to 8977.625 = 0.00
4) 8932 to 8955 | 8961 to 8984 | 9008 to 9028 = -0.05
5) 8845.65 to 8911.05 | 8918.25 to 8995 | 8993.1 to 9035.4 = -0.01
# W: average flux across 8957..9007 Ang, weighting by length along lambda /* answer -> 9.69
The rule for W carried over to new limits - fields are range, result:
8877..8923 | 10.1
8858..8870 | 9.77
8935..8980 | 9.58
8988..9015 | 9.69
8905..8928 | 10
